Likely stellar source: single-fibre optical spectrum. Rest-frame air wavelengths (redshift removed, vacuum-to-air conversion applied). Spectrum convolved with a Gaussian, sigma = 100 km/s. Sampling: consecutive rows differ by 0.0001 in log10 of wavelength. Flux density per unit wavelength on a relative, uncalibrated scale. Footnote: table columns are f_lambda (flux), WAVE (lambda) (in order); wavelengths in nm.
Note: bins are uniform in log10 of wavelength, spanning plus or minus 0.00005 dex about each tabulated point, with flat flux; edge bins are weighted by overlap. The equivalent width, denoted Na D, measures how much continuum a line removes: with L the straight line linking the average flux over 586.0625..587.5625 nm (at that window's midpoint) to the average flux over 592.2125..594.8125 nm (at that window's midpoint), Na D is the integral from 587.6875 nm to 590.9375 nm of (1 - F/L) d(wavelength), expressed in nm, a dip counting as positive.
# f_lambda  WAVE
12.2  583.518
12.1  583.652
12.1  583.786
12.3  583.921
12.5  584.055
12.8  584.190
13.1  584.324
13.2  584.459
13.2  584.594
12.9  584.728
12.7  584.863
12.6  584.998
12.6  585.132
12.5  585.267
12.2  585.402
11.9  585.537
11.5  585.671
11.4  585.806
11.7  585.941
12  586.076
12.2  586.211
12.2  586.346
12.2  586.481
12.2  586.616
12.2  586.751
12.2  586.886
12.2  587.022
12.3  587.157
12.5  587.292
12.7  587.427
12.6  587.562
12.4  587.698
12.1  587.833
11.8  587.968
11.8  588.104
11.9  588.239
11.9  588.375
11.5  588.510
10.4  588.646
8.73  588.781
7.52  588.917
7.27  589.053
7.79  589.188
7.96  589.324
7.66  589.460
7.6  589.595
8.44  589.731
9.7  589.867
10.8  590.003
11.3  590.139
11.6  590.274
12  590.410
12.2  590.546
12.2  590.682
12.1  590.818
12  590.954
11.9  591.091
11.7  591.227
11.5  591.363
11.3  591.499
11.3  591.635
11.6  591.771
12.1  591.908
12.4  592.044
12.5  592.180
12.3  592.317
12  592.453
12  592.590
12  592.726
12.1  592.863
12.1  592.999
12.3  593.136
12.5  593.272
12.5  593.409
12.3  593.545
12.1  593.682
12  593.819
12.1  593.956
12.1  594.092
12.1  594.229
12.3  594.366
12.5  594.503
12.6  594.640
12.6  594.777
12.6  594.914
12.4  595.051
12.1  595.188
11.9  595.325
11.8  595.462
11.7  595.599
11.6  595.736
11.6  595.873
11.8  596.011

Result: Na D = 0.51 nm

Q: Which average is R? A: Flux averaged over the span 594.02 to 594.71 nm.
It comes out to 12.3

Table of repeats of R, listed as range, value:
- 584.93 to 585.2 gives 12.6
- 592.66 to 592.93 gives 12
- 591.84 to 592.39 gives 12.3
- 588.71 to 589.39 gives 7.87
